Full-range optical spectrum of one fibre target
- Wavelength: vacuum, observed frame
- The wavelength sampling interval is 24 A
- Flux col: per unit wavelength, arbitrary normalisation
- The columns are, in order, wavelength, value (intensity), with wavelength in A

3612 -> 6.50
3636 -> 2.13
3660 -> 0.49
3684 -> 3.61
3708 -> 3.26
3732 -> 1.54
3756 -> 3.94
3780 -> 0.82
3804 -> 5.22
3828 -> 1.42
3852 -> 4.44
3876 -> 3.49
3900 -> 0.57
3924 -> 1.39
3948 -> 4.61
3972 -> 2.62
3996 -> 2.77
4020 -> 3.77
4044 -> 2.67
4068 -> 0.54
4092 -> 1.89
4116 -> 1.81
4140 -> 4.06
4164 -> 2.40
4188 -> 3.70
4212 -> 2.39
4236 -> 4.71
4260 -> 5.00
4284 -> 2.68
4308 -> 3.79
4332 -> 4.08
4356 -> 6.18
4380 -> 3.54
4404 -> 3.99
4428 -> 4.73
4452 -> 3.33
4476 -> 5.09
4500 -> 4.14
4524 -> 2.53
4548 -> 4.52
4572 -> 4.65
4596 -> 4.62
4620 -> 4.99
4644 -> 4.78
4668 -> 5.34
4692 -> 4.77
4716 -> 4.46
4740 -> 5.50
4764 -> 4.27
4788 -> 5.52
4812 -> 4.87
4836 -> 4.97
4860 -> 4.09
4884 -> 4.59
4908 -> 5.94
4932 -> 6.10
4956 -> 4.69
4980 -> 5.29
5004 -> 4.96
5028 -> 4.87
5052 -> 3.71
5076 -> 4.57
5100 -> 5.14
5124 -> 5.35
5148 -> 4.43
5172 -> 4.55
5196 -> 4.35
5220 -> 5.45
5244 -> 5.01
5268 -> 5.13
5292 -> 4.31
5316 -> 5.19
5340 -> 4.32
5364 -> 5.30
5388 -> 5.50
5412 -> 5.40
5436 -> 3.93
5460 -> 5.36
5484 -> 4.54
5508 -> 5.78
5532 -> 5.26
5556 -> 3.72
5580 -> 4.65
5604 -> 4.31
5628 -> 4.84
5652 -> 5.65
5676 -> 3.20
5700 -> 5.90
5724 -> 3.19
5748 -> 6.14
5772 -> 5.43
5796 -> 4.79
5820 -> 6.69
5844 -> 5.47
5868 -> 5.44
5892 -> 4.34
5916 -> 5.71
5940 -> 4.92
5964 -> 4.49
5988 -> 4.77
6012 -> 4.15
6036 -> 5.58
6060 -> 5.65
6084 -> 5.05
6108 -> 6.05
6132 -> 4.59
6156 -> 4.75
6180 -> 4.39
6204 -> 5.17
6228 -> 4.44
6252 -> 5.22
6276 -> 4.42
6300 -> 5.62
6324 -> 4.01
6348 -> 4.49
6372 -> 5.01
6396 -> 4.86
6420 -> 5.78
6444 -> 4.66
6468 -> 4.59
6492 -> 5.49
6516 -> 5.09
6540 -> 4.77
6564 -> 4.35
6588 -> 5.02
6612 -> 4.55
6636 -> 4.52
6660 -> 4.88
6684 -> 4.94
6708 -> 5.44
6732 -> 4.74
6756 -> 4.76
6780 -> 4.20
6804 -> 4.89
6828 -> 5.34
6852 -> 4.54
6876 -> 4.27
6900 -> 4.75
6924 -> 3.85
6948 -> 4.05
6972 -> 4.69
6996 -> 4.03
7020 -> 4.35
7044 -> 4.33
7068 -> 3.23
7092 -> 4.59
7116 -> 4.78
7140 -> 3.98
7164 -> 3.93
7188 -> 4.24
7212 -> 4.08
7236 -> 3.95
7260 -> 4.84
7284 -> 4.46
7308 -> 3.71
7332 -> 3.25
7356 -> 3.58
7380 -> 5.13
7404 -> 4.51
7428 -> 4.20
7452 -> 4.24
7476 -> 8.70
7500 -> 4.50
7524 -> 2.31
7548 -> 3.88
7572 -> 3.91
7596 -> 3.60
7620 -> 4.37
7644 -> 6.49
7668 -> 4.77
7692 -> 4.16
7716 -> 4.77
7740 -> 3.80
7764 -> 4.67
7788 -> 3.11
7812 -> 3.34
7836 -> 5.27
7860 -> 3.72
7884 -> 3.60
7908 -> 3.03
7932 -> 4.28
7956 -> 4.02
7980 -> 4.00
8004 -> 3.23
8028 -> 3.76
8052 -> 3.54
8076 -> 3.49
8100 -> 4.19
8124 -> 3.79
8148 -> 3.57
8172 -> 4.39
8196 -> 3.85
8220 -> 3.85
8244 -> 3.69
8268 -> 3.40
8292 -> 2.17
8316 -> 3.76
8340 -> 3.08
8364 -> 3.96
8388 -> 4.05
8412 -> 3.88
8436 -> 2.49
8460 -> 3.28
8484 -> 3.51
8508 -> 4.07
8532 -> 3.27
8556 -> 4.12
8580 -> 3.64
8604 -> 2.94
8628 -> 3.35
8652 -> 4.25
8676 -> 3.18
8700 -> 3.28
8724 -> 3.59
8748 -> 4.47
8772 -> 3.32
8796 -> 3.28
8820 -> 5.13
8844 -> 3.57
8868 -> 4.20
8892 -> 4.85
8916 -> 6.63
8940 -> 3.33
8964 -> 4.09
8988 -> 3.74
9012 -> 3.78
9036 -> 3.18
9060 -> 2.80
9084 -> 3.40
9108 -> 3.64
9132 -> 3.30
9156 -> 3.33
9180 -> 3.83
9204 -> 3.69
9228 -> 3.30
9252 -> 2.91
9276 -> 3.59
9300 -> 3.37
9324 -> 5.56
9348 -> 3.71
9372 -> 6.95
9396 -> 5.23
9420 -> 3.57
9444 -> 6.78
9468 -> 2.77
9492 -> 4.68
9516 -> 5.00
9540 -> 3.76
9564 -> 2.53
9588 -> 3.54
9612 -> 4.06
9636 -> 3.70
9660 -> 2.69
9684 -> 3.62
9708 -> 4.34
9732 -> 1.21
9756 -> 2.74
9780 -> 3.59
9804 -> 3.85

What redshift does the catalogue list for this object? 0.14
